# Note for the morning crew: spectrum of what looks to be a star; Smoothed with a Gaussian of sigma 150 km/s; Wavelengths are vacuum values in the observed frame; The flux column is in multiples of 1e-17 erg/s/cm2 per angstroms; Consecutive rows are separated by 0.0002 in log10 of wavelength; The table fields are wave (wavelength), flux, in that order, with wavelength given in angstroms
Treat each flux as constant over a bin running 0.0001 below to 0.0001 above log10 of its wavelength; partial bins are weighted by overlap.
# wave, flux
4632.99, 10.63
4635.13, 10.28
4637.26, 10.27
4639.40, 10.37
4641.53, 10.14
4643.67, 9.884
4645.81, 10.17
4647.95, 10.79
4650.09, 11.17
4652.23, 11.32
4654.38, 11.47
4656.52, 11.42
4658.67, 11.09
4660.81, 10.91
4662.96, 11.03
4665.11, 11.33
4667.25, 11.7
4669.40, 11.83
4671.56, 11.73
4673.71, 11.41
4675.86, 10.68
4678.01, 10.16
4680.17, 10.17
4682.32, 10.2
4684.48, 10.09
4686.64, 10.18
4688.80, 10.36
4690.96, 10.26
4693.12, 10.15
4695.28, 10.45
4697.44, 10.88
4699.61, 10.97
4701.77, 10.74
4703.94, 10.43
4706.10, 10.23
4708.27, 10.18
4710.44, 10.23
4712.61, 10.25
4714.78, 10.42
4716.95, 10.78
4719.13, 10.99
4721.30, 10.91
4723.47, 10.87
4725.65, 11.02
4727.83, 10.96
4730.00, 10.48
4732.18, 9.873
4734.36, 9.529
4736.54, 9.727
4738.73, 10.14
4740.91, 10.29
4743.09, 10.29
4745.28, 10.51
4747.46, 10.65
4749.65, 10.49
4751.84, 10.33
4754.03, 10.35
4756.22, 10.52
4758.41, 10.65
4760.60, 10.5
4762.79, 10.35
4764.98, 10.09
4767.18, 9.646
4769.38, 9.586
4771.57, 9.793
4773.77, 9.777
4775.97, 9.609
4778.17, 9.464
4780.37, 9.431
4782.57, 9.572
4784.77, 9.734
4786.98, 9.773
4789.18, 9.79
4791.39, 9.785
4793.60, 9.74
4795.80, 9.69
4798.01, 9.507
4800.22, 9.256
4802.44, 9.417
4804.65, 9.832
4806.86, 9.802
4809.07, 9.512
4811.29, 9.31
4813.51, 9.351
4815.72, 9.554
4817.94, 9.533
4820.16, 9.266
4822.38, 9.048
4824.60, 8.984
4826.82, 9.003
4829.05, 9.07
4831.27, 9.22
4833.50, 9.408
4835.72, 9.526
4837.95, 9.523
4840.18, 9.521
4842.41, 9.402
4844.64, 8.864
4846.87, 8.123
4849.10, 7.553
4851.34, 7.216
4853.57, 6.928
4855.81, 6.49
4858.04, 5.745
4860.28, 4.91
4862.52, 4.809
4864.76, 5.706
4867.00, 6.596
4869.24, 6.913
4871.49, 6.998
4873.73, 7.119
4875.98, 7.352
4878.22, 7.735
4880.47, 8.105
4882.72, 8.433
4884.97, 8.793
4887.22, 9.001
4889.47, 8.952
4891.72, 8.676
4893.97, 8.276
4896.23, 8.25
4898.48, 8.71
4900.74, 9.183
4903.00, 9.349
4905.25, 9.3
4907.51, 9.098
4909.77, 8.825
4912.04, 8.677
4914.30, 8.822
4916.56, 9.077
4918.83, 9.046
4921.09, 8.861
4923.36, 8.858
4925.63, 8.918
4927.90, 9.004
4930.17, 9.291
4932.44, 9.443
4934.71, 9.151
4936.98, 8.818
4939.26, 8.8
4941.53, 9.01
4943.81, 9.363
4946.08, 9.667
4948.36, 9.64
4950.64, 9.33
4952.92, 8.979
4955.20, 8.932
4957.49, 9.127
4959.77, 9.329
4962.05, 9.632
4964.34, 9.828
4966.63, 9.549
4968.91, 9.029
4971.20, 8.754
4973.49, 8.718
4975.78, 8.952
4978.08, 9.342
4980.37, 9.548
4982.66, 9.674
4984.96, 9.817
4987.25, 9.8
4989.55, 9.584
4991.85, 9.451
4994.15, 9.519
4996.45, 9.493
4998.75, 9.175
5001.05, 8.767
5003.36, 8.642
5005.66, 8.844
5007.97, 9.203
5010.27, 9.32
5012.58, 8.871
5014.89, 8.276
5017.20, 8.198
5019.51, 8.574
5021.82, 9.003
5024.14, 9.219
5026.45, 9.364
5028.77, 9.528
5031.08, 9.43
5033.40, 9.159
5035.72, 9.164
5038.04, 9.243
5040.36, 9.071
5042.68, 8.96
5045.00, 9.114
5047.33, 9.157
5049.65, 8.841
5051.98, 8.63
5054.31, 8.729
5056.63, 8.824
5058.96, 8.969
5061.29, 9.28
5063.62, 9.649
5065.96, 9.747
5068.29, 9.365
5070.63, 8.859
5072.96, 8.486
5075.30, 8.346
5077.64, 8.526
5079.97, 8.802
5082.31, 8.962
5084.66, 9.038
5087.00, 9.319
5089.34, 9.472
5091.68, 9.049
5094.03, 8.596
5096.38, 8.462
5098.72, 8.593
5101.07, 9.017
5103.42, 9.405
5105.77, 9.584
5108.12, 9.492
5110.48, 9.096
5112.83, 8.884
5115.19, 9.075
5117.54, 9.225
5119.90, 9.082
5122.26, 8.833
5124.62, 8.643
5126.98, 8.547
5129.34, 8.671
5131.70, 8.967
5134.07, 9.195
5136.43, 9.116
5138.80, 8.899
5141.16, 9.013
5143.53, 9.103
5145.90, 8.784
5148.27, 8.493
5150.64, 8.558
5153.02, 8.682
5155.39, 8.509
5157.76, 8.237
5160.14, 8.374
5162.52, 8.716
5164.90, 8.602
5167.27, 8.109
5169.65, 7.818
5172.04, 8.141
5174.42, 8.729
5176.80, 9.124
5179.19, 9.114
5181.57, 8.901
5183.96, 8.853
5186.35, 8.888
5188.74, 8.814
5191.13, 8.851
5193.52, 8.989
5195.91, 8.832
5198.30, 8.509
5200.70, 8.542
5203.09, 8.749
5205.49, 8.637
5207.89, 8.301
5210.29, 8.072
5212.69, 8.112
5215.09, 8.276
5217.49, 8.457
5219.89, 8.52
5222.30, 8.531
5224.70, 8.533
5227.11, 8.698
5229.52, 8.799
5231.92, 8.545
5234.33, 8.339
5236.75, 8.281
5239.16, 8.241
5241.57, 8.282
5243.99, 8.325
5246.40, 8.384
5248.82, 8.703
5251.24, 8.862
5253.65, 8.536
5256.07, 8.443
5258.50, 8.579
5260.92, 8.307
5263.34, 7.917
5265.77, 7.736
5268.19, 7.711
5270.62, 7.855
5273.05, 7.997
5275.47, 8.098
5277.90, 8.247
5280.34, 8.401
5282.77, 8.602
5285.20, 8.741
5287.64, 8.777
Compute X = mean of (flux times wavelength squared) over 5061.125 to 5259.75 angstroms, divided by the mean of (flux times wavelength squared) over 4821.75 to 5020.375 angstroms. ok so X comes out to 1.11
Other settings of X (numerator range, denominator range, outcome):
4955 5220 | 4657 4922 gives 1.07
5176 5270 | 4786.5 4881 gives 1.18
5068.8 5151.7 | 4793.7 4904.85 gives 1.18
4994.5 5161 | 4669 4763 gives 0.99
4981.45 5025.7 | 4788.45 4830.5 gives 1.05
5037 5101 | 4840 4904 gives 1.26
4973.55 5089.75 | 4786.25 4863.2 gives 1.13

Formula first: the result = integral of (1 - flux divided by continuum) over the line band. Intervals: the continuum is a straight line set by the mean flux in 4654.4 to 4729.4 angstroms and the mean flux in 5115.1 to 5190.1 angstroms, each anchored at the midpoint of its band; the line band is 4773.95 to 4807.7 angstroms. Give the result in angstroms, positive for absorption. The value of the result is 2.24 angstroms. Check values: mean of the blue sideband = 10.7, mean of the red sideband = 8.74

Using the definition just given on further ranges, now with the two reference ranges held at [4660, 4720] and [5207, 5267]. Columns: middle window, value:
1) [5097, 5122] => -0.6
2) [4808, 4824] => 1.2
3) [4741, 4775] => 0.5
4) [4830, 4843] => 0.8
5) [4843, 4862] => 5.7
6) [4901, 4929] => 2.1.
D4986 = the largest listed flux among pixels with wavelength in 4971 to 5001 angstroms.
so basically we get 9.817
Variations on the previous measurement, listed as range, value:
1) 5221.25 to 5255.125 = 8.862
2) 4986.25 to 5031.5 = 9.8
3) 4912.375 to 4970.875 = 9.828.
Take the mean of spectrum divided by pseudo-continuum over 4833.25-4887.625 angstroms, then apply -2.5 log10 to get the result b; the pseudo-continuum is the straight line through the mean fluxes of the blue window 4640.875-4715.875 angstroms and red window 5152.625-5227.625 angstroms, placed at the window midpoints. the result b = 0.29 mag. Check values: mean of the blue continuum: 10.7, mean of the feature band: 7.58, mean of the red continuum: 8.57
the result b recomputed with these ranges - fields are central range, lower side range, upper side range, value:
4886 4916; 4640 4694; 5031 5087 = 0.10 mag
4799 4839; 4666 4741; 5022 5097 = 0.08 mag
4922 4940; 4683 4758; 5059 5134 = 0.07 mag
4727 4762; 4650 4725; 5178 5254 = 0.02 mag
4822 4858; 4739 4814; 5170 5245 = 0.14 mag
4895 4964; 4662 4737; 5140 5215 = 0.06 mag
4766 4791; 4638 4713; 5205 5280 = 0.07 mag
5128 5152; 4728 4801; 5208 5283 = -0.02 mag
